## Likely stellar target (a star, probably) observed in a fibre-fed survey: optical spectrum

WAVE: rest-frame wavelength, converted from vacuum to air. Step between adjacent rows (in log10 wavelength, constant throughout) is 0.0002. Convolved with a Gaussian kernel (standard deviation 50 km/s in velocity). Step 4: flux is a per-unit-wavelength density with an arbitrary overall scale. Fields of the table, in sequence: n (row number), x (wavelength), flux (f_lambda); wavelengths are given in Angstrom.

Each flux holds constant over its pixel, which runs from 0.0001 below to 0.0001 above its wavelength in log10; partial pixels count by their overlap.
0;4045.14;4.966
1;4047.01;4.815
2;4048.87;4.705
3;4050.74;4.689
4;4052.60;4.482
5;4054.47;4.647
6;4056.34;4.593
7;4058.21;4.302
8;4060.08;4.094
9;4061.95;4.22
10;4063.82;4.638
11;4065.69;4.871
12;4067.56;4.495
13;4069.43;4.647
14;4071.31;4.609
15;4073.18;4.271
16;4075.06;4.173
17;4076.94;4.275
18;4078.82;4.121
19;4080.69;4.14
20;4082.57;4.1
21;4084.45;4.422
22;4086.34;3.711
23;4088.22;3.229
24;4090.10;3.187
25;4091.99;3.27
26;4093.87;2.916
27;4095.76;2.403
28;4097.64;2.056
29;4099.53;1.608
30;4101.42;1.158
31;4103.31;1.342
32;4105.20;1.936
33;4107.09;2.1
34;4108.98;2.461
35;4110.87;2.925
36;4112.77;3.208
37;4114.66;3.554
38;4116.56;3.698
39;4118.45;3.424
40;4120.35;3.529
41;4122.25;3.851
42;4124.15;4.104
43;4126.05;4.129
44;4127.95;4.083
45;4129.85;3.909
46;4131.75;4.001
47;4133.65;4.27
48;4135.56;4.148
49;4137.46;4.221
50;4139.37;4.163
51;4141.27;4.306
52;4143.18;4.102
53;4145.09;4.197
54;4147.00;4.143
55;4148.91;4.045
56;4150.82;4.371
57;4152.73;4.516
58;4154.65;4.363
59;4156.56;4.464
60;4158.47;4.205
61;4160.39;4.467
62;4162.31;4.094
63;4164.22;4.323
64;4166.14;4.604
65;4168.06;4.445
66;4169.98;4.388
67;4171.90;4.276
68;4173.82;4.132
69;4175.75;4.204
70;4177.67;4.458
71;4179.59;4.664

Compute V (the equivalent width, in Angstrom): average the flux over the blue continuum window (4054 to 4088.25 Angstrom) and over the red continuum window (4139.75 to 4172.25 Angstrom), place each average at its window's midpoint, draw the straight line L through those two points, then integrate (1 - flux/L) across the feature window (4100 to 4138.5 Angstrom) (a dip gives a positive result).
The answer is 9.2 Angstrom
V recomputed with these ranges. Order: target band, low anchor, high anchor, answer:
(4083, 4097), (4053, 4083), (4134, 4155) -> 3.4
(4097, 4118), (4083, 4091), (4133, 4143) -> 8.1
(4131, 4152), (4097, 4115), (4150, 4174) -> -3.7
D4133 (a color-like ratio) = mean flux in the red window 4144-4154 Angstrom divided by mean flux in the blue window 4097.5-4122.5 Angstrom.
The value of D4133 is 1.62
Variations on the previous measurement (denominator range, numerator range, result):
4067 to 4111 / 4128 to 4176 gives 1.32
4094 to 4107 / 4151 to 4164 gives 2.36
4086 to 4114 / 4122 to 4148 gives 1.66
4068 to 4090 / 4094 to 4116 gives 0.56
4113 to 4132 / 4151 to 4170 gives 1.15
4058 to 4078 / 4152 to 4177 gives 0.98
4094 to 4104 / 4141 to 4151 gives 2.29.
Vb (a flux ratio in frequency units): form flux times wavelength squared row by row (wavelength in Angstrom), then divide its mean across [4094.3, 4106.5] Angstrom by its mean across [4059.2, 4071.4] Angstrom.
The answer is 0.41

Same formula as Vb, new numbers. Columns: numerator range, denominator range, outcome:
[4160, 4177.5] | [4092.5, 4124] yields 1.66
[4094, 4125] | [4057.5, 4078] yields 0.63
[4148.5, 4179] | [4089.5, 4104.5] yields 2.03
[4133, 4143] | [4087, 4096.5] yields 1.42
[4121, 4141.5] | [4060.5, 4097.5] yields 1.07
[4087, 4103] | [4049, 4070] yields 0.55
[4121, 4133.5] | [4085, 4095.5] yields 1.26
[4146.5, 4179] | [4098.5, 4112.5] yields 2.23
